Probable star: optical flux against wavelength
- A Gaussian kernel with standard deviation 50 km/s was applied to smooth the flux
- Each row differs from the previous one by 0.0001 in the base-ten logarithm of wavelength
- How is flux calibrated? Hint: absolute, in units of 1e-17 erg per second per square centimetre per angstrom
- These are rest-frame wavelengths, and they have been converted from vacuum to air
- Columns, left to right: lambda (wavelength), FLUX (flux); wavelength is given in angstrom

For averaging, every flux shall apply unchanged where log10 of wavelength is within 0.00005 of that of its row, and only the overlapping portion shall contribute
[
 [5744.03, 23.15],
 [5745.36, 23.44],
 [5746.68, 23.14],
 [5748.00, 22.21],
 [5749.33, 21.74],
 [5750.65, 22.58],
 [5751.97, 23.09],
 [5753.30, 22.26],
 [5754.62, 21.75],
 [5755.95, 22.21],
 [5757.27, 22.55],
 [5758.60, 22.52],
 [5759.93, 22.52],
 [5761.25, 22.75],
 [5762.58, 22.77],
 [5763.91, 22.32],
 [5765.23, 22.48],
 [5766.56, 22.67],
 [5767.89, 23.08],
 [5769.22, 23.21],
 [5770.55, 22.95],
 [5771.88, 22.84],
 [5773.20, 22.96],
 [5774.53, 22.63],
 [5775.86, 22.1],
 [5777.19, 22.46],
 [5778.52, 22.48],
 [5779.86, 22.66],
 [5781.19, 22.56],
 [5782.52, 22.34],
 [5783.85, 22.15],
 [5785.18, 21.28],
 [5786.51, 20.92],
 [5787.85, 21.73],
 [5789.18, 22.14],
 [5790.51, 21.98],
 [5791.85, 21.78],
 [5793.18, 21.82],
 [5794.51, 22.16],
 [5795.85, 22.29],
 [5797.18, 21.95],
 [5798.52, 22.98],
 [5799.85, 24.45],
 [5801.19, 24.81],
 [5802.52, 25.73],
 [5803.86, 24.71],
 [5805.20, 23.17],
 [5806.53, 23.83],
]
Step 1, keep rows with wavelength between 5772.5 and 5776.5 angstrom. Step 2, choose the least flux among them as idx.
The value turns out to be 22.1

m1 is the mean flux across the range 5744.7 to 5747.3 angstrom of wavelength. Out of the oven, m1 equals 23.3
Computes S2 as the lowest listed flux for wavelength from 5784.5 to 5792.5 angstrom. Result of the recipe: 20.92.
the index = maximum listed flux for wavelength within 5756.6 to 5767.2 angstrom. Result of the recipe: 22.77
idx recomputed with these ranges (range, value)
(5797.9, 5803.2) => 22.98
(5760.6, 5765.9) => 22.32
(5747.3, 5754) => 21.74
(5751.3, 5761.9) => 21.75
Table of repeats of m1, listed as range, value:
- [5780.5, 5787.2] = 21.9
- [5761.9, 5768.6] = 22.7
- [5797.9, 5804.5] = 24.6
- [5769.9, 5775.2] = 22.9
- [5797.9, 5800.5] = 23.8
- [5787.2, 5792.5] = 21.9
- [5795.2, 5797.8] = 22.2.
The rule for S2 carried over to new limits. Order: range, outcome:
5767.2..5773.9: 22.84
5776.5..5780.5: 22.46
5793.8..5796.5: 22.16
